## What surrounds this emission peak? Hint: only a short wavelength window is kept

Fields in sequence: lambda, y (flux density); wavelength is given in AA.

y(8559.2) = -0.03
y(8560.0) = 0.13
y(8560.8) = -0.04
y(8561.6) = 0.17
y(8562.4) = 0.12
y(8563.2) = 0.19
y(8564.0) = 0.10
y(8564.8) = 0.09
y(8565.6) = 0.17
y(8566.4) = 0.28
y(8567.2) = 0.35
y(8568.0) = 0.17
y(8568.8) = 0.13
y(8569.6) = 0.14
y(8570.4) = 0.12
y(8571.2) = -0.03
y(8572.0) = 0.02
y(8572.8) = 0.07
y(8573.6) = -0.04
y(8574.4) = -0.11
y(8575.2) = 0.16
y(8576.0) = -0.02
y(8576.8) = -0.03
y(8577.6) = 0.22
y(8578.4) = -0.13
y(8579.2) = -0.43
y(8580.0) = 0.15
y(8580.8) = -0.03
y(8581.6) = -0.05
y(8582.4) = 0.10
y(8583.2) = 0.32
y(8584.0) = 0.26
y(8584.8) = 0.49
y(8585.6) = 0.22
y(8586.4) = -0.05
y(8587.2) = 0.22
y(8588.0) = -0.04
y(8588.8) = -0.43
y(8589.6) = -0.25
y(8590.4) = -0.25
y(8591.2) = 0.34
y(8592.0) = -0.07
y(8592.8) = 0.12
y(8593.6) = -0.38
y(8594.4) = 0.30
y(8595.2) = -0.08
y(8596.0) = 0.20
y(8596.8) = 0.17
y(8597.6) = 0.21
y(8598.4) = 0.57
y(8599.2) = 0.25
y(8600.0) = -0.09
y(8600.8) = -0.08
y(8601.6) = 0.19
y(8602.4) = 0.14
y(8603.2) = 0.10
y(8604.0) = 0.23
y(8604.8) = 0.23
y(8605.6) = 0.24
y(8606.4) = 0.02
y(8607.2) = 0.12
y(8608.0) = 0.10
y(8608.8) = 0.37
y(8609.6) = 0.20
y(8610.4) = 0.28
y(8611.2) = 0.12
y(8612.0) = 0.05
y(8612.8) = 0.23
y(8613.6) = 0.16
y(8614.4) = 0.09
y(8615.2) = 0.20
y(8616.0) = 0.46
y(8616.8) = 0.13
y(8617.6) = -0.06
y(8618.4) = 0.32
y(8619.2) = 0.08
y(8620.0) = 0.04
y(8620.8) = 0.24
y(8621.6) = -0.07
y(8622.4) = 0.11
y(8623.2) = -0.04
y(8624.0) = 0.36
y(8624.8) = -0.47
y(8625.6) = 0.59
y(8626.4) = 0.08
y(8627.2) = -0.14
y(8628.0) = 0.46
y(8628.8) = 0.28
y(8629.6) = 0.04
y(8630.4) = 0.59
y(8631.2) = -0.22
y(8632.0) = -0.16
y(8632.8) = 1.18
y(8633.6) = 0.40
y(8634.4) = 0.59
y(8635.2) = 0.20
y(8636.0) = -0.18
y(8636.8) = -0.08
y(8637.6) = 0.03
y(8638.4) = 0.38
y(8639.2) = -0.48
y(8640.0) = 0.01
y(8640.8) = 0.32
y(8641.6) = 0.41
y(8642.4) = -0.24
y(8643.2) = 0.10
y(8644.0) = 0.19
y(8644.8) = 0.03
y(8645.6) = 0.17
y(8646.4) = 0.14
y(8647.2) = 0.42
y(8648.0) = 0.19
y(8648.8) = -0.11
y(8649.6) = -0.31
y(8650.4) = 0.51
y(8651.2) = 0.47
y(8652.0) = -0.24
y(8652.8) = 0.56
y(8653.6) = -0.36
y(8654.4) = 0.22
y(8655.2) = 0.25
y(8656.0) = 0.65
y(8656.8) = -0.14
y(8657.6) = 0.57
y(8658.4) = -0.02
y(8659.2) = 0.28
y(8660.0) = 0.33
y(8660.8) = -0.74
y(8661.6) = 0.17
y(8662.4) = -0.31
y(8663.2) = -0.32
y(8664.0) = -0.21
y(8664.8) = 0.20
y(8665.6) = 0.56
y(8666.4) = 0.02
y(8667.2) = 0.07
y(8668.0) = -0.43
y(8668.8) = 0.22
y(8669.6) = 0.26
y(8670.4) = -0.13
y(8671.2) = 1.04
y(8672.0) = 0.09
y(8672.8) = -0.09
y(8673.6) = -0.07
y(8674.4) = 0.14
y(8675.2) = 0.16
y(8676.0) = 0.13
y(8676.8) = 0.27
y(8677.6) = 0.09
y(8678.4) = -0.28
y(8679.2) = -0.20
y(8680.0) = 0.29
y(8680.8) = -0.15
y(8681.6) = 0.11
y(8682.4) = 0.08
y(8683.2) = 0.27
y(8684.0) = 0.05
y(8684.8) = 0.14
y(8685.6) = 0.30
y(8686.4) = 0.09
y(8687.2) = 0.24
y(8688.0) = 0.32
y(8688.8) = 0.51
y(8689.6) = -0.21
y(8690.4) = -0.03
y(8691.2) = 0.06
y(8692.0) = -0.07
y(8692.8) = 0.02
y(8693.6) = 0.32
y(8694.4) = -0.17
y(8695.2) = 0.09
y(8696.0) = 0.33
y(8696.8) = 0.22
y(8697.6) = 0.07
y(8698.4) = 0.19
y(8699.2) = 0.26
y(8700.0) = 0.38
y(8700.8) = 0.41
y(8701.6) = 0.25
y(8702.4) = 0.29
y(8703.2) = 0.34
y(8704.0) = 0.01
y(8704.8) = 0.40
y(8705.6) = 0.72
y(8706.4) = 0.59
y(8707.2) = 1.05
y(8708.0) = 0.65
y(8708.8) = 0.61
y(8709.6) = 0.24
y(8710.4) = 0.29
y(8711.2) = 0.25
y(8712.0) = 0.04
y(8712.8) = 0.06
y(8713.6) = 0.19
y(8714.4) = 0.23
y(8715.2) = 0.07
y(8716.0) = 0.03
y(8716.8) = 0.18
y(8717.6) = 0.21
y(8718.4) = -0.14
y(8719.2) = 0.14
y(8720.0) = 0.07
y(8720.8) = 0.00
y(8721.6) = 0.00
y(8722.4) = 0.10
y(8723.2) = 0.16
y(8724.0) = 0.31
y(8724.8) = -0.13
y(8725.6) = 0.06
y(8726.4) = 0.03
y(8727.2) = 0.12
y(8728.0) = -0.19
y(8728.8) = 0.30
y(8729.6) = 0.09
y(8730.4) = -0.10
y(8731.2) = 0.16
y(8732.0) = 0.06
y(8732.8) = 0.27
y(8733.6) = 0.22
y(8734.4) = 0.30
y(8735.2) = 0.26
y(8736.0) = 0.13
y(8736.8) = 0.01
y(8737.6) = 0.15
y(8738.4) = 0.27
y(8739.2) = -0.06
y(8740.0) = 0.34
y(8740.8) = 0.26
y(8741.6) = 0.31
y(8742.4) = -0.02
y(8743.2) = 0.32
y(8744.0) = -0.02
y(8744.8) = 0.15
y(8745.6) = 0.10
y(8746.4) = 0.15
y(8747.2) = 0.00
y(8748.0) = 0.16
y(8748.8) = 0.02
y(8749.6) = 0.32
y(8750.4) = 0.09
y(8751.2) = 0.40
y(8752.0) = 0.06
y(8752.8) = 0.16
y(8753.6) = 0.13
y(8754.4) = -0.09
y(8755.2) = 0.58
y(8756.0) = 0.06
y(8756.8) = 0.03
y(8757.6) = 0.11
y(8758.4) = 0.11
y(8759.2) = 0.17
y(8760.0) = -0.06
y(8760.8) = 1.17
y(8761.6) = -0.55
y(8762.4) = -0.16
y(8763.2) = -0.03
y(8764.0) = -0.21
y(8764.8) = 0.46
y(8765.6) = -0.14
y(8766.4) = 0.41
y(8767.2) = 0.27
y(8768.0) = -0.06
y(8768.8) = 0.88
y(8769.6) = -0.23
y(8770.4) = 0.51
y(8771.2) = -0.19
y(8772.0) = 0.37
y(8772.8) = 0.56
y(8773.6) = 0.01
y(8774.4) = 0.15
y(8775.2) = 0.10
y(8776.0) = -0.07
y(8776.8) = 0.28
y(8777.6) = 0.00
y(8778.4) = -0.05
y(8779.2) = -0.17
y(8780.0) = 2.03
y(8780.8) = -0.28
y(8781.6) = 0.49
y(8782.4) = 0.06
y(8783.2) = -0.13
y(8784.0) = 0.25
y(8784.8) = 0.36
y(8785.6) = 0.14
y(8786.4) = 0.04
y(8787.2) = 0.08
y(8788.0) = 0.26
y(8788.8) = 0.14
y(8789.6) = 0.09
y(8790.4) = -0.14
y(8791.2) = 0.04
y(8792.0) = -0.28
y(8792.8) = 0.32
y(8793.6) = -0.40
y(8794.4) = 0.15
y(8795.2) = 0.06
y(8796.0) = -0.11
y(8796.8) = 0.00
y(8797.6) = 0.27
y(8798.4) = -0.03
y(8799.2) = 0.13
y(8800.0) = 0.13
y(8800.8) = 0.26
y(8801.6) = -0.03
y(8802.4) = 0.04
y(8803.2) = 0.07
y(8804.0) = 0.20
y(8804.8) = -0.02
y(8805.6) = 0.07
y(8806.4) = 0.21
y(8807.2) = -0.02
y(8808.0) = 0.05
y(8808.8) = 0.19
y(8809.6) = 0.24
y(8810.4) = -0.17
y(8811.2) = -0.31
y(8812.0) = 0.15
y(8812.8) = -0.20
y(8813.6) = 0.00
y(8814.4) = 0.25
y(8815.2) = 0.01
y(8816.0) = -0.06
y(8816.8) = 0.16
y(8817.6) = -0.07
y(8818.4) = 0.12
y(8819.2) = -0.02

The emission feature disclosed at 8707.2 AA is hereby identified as H-gamma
